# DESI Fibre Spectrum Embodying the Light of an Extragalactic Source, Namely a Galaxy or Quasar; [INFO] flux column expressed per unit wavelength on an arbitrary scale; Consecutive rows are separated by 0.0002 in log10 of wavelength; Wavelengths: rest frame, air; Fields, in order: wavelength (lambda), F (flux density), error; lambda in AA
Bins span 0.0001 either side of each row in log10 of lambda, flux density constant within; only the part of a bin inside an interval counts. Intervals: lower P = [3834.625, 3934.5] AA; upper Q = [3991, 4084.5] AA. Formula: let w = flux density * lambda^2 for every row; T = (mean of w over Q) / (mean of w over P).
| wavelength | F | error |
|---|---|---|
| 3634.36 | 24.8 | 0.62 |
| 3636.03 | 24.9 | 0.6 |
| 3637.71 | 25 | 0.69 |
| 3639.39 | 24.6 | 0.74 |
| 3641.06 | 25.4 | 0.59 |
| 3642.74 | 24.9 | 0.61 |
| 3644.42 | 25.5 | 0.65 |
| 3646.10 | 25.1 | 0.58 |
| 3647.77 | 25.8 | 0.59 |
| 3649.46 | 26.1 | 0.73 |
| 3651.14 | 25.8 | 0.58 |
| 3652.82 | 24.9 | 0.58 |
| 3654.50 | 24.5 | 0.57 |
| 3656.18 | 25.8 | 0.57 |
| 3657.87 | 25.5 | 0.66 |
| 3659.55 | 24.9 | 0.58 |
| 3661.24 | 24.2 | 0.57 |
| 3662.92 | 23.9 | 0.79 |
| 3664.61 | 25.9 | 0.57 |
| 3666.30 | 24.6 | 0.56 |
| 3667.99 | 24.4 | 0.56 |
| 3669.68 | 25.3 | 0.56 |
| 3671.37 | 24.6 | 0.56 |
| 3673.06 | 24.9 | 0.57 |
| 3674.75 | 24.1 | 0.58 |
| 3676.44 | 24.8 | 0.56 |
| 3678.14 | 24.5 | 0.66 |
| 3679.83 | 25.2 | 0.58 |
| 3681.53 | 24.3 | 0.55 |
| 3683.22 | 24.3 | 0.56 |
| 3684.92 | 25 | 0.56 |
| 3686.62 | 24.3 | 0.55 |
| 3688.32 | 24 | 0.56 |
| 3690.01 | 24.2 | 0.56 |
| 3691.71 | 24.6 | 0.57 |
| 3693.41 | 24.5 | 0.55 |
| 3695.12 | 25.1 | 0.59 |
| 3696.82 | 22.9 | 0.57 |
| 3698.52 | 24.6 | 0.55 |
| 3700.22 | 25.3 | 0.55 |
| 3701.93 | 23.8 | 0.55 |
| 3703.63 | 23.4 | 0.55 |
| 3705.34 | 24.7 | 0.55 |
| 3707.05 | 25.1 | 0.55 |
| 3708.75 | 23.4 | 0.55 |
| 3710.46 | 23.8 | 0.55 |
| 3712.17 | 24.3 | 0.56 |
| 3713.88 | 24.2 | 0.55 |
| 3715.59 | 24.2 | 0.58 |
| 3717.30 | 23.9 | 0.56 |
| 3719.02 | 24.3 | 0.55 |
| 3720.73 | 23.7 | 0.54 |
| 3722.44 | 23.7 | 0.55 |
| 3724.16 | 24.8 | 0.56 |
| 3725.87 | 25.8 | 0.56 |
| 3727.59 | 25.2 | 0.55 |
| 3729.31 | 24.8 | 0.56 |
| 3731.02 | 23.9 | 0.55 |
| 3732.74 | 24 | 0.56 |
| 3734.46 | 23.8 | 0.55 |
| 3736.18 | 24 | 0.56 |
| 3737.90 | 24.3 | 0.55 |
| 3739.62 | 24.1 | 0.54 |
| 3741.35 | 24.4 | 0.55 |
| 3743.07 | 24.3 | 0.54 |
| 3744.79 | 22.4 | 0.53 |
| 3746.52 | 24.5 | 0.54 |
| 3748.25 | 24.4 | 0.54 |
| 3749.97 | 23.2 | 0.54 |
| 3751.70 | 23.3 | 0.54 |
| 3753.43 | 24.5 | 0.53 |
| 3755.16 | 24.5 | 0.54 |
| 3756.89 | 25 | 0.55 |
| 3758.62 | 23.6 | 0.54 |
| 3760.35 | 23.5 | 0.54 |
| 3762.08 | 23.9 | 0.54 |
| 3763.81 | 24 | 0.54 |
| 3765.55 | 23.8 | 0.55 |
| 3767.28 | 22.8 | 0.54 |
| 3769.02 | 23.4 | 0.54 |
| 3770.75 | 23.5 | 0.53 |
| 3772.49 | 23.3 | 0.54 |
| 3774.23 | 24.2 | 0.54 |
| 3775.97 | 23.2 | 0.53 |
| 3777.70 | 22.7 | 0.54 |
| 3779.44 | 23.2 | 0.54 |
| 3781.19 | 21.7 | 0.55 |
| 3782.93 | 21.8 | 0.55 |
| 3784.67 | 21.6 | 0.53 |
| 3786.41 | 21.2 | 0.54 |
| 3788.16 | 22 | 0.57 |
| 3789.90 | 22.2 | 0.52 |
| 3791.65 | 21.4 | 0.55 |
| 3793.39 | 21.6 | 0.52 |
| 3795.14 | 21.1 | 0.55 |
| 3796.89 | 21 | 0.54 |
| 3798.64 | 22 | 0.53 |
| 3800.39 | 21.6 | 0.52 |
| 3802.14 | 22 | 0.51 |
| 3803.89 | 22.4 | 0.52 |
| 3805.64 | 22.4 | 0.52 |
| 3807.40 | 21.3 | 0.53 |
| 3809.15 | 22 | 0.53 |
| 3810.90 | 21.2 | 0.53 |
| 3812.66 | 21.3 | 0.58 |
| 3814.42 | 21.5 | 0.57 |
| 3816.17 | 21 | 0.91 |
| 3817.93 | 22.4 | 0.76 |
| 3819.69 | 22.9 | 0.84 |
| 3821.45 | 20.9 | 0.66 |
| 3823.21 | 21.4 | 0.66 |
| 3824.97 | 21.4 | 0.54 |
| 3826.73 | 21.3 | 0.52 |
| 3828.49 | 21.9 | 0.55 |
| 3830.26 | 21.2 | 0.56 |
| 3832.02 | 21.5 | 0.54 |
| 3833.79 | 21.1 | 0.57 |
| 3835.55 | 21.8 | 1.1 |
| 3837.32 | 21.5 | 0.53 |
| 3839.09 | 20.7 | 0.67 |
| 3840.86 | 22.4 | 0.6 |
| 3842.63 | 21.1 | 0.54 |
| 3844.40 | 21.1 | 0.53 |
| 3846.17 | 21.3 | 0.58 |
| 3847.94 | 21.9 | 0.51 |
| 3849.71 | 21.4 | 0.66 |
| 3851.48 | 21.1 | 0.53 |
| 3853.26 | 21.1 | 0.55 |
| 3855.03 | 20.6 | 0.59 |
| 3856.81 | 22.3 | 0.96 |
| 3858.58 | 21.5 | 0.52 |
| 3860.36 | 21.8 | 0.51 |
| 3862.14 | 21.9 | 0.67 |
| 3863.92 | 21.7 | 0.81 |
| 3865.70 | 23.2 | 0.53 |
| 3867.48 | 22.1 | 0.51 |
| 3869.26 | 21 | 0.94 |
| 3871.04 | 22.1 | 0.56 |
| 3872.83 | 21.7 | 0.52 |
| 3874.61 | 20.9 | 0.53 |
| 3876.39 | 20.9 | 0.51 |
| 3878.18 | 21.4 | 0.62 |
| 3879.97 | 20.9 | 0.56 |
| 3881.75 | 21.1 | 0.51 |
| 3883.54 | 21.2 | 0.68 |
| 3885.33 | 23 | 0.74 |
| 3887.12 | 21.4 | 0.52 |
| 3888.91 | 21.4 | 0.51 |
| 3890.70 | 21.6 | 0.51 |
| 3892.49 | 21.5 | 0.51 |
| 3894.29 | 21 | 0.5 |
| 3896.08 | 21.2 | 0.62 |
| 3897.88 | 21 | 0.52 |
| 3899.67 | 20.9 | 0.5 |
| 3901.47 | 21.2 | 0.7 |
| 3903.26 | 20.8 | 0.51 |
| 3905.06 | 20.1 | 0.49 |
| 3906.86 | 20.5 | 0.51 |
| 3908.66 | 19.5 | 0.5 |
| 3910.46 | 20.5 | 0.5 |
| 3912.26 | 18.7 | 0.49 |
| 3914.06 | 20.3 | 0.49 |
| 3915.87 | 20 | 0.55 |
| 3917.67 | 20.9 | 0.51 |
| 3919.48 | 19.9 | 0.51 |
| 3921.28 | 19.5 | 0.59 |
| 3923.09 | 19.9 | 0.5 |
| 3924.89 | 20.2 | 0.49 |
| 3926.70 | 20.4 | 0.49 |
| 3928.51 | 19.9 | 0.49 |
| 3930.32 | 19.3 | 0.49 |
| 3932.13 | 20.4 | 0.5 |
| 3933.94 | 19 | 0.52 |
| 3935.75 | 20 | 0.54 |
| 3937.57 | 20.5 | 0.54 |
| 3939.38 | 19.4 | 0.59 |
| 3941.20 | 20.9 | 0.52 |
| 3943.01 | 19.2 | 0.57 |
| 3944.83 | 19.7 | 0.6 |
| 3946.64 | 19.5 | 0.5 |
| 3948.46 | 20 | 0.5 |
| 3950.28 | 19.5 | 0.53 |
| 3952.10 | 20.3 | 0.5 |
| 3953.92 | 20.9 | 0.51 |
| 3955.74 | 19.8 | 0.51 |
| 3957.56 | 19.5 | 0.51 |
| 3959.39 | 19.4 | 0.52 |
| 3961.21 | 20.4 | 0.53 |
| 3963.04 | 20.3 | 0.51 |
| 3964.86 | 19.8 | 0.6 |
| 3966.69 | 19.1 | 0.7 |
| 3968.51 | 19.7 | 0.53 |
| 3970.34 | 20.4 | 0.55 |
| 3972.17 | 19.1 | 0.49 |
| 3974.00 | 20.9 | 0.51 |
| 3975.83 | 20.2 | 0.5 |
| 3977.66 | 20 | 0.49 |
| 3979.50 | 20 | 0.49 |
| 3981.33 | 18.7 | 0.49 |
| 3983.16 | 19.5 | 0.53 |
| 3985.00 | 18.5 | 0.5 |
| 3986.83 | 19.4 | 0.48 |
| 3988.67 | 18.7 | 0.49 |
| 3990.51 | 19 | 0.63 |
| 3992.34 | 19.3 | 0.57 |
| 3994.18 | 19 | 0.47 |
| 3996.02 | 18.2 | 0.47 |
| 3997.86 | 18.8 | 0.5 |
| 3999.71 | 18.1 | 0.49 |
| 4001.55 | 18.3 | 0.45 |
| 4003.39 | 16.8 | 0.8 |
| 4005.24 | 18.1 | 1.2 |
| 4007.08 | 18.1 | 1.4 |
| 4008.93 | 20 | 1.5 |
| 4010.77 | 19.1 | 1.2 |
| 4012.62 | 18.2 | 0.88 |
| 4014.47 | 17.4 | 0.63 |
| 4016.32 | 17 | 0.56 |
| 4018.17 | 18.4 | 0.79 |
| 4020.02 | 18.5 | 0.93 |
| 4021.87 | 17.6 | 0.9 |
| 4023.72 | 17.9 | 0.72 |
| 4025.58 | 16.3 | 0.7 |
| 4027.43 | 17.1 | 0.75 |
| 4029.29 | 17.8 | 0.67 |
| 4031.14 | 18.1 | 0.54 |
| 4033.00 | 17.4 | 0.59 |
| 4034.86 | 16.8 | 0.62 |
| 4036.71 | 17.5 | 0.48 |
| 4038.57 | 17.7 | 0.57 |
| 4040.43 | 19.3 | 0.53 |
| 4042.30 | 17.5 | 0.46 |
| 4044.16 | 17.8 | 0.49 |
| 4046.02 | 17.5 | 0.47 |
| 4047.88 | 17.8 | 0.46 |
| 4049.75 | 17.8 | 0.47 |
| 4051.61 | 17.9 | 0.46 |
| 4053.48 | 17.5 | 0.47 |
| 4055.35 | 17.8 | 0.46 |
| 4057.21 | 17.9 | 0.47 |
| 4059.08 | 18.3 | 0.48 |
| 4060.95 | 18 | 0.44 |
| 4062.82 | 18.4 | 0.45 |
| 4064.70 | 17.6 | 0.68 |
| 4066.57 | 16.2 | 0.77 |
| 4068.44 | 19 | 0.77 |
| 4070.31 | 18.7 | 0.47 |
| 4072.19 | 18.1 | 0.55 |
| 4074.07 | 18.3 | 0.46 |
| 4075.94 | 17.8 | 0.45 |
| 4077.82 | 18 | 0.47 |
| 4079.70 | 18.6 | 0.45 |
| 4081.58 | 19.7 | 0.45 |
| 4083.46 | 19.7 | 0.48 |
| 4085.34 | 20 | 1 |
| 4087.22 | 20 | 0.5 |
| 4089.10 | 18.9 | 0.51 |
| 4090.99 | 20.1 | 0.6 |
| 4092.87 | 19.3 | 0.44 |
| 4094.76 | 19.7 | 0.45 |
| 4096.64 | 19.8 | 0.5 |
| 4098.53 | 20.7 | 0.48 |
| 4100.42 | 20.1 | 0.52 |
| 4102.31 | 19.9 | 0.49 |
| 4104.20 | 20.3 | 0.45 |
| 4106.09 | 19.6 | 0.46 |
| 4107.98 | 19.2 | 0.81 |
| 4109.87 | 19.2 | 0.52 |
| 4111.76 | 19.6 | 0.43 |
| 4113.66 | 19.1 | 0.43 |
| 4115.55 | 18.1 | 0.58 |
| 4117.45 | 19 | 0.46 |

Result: 0.9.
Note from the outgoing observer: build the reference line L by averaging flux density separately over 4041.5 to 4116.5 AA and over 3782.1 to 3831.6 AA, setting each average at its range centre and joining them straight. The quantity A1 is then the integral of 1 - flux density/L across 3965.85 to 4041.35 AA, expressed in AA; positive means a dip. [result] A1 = 3.9 AA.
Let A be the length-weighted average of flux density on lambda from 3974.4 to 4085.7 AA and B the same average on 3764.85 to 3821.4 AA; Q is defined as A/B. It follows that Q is 0.83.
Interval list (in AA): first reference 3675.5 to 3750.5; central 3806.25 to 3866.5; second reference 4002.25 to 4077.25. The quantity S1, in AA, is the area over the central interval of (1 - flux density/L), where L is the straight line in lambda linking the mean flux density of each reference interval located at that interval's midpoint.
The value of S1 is 0.83 AA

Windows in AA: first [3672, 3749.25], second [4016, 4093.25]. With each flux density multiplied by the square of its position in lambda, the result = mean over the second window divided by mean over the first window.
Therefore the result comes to 0.89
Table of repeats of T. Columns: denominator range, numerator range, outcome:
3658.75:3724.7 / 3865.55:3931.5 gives 0.95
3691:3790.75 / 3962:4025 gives 0.90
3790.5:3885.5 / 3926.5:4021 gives 0.96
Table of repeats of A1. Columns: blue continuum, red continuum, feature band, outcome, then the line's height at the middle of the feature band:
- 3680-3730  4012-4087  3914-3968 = 0.2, 20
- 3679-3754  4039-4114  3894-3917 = 1.0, 21.4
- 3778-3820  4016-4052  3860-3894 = -2.0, 20.4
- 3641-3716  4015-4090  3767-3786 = 0.1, 22.9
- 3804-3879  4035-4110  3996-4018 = 1.5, 19.5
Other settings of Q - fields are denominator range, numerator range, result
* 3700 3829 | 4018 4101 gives 0.79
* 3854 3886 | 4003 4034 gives 0.83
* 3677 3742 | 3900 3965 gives 0.82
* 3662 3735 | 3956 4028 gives 0.77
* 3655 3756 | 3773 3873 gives 0.89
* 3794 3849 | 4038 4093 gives 0.85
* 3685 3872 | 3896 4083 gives 0.83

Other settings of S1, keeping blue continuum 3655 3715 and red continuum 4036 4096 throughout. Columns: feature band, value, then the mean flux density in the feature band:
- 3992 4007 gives 0.92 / 18.3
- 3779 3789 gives 0.47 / 21.8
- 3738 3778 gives -0.75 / 23.8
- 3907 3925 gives 0.74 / 20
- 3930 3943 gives 0.36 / 19.9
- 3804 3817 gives 0.53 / 21.6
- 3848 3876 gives 0.07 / 21.6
